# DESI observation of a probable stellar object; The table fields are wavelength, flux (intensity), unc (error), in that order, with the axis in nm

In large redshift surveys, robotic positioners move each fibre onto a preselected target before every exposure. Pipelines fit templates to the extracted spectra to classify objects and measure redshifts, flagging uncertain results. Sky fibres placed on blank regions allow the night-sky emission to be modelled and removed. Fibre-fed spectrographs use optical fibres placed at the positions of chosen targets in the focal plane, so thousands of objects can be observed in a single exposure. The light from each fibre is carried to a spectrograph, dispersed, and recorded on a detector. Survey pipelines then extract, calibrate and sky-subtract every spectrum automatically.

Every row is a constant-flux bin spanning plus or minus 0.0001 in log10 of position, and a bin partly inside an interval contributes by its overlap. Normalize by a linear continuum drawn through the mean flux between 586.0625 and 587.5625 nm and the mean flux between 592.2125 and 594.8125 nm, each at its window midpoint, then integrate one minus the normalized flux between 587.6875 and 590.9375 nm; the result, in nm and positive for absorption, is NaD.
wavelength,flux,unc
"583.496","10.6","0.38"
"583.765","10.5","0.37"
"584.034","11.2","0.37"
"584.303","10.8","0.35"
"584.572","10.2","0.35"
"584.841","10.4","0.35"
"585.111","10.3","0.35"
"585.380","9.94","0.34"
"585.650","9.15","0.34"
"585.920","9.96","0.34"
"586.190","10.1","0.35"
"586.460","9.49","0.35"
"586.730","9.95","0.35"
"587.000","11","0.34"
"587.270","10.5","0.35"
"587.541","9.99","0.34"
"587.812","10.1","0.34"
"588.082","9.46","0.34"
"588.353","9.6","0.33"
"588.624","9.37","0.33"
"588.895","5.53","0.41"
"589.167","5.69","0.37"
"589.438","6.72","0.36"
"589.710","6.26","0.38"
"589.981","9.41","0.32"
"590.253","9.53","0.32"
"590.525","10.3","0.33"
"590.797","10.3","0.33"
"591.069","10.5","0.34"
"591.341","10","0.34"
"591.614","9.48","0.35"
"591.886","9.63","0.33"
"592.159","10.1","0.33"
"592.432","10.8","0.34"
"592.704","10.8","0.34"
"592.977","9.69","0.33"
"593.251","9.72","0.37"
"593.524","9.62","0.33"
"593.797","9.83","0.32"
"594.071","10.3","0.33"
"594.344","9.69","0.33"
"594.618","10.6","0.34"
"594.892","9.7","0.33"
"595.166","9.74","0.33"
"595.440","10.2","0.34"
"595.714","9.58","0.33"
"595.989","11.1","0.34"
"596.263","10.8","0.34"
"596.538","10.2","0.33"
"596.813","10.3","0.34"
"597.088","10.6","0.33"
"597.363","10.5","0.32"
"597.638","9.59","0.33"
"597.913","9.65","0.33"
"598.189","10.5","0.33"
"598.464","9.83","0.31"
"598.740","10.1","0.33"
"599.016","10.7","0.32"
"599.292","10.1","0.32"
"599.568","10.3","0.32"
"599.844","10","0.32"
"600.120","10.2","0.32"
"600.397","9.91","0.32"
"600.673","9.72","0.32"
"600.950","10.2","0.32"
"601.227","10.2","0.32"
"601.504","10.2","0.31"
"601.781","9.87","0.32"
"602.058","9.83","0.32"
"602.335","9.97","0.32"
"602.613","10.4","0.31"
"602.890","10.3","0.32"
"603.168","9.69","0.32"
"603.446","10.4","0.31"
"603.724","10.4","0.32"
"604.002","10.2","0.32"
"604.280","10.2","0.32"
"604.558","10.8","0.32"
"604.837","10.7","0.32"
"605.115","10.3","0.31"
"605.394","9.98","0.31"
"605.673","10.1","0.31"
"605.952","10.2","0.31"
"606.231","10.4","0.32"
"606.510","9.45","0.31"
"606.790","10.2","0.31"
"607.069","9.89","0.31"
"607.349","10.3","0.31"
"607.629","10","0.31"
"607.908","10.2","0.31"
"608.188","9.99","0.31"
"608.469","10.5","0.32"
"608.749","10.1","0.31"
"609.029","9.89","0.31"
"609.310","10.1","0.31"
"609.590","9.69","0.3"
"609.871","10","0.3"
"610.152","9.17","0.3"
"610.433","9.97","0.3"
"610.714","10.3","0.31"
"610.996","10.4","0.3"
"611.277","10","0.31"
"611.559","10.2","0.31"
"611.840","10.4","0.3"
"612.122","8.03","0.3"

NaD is 0.52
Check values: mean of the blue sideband 10.2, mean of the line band 8.52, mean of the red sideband 10.1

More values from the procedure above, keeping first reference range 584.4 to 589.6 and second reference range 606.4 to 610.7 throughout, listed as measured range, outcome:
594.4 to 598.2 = -0.23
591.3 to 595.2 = -0.19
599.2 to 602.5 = -0.10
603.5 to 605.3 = -0.10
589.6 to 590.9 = 0.03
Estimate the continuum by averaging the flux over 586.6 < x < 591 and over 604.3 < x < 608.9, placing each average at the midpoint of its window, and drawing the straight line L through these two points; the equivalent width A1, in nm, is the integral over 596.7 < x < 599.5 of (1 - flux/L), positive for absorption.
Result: -0.164 nm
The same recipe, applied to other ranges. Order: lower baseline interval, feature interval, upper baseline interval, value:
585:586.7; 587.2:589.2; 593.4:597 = 0.206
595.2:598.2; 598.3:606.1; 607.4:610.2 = -0.030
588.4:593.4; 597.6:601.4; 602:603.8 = -0.090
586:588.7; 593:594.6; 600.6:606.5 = 0.028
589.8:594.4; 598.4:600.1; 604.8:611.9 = -0.030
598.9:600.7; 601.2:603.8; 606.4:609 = 0.002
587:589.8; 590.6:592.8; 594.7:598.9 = -0.253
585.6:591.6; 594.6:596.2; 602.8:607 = -0.085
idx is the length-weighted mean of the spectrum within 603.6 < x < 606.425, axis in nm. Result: 10.3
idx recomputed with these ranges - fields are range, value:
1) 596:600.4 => 10.2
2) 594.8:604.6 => 10.2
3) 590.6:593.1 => 10.2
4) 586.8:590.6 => 8.81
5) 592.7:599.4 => 10.1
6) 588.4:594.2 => 9.22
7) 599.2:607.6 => 10.1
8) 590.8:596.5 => 10.1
